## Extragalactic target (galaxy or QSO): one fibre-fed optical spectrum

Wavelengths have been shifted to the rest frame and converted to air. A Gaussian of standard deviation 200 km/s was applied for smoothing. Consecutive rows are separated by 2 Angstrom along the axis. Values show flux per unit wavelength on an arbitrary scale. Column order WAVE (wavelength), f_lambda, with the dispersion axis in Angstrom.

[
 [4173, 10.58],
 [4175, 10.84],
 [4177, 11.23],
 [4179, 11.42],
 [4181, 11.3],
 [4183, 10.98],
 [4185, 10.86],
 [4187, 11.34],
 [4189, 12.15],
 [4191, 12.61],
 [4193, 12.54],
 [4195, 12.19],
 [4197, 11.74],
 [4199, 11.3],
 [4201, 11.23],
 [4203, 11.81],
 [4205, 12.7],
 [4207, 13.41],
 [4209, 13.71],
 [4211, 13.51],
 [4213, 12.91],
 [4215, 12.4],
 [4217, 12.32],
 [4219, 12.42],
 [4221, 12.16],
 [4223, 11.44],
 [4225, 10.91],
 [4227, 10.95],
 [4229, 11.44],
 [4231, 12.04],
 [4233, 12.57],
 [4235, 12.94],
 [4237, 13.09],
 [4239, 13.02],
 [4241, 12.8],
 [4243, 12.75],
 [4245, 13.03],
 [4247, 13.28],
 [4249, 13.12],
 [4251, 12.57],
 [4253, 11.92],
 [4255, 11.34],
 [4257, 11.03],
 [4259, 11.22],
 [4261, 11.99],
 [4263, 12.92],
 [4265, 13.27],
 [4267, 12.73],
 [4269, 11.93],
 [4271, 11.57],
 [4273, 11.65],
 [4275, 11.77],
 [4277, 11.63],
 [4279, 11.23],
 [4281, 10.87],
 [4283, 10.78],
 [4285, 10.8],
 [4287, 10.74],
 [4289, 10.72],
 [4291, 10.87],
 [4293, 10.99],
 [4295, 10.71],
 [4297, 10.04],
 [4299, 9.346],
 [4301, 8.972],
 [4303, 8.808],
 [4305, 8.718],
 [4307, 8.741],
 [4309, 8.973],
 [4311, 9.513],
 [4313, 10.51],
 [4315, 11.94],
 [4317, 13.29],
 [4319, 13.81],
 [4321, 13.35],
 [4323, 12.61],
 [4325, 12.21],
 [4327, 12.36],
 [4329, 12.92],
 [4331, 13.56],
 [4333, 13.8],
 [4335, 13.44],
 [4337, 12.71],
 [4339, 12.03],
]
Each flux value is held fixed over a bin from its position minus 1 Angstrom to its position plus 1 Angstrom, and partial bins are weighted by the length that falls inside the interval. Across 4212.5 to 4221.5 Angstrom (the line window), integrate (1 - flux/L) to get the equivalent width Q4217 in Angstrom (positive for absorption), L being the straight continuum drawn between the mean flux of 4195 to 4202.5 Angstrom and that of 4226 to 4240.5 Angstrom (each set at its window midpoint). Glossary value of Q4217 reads -0.4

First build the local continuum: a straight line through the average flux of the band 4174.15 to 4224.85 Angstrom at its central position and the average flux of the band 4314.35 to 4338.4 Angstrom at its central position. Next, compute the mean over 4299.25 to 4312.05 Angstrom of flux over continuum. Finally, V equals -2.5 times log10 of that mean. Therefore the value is 0.39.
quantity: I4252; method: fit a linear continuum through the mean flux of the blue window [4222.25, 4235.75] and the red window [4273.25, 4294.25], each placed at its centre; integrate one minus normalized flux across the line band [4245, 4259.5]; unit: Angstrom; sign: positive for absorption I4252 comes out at -0.9 Angstrom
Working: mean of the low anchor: 11.7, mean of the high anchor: 11.1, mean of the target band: 12.2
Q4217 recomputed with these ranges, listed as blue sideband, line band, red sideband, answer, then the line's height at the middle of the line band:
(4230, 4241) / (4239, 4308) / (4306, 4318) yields 1.8 Angstrom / 11.6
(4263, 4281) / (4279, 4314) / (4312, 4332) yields 6.4 Angstrom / 12.3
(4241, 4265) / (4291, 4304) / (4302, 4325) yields 1.7 Angstrom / 11.3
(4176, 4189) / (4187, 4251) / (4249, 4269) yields -3.8 Angstrom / 11.7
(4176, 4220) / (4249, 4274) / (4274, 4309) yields -2.7 Angstrom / 10.9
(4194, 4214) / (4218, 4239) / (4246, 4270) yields 0.6 Angstrom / 12.4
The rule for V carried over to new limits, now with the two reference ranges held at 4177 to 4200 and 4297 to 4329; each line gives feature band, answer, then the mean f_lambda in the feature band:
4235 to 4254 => -0.14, 12.8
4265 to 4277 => -0.08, 12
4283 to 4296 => 0.02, 10.8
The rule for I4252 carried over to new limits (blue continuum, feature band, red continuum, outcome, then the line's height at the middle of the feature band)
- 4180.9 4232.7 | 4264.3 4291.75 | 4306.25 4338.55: 1.5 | 12.1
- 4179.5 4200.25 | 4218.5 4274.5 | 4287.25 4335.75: -3.6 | 11.5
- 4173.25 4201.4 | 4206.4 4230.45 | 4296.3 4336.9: -1.6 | 11.5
